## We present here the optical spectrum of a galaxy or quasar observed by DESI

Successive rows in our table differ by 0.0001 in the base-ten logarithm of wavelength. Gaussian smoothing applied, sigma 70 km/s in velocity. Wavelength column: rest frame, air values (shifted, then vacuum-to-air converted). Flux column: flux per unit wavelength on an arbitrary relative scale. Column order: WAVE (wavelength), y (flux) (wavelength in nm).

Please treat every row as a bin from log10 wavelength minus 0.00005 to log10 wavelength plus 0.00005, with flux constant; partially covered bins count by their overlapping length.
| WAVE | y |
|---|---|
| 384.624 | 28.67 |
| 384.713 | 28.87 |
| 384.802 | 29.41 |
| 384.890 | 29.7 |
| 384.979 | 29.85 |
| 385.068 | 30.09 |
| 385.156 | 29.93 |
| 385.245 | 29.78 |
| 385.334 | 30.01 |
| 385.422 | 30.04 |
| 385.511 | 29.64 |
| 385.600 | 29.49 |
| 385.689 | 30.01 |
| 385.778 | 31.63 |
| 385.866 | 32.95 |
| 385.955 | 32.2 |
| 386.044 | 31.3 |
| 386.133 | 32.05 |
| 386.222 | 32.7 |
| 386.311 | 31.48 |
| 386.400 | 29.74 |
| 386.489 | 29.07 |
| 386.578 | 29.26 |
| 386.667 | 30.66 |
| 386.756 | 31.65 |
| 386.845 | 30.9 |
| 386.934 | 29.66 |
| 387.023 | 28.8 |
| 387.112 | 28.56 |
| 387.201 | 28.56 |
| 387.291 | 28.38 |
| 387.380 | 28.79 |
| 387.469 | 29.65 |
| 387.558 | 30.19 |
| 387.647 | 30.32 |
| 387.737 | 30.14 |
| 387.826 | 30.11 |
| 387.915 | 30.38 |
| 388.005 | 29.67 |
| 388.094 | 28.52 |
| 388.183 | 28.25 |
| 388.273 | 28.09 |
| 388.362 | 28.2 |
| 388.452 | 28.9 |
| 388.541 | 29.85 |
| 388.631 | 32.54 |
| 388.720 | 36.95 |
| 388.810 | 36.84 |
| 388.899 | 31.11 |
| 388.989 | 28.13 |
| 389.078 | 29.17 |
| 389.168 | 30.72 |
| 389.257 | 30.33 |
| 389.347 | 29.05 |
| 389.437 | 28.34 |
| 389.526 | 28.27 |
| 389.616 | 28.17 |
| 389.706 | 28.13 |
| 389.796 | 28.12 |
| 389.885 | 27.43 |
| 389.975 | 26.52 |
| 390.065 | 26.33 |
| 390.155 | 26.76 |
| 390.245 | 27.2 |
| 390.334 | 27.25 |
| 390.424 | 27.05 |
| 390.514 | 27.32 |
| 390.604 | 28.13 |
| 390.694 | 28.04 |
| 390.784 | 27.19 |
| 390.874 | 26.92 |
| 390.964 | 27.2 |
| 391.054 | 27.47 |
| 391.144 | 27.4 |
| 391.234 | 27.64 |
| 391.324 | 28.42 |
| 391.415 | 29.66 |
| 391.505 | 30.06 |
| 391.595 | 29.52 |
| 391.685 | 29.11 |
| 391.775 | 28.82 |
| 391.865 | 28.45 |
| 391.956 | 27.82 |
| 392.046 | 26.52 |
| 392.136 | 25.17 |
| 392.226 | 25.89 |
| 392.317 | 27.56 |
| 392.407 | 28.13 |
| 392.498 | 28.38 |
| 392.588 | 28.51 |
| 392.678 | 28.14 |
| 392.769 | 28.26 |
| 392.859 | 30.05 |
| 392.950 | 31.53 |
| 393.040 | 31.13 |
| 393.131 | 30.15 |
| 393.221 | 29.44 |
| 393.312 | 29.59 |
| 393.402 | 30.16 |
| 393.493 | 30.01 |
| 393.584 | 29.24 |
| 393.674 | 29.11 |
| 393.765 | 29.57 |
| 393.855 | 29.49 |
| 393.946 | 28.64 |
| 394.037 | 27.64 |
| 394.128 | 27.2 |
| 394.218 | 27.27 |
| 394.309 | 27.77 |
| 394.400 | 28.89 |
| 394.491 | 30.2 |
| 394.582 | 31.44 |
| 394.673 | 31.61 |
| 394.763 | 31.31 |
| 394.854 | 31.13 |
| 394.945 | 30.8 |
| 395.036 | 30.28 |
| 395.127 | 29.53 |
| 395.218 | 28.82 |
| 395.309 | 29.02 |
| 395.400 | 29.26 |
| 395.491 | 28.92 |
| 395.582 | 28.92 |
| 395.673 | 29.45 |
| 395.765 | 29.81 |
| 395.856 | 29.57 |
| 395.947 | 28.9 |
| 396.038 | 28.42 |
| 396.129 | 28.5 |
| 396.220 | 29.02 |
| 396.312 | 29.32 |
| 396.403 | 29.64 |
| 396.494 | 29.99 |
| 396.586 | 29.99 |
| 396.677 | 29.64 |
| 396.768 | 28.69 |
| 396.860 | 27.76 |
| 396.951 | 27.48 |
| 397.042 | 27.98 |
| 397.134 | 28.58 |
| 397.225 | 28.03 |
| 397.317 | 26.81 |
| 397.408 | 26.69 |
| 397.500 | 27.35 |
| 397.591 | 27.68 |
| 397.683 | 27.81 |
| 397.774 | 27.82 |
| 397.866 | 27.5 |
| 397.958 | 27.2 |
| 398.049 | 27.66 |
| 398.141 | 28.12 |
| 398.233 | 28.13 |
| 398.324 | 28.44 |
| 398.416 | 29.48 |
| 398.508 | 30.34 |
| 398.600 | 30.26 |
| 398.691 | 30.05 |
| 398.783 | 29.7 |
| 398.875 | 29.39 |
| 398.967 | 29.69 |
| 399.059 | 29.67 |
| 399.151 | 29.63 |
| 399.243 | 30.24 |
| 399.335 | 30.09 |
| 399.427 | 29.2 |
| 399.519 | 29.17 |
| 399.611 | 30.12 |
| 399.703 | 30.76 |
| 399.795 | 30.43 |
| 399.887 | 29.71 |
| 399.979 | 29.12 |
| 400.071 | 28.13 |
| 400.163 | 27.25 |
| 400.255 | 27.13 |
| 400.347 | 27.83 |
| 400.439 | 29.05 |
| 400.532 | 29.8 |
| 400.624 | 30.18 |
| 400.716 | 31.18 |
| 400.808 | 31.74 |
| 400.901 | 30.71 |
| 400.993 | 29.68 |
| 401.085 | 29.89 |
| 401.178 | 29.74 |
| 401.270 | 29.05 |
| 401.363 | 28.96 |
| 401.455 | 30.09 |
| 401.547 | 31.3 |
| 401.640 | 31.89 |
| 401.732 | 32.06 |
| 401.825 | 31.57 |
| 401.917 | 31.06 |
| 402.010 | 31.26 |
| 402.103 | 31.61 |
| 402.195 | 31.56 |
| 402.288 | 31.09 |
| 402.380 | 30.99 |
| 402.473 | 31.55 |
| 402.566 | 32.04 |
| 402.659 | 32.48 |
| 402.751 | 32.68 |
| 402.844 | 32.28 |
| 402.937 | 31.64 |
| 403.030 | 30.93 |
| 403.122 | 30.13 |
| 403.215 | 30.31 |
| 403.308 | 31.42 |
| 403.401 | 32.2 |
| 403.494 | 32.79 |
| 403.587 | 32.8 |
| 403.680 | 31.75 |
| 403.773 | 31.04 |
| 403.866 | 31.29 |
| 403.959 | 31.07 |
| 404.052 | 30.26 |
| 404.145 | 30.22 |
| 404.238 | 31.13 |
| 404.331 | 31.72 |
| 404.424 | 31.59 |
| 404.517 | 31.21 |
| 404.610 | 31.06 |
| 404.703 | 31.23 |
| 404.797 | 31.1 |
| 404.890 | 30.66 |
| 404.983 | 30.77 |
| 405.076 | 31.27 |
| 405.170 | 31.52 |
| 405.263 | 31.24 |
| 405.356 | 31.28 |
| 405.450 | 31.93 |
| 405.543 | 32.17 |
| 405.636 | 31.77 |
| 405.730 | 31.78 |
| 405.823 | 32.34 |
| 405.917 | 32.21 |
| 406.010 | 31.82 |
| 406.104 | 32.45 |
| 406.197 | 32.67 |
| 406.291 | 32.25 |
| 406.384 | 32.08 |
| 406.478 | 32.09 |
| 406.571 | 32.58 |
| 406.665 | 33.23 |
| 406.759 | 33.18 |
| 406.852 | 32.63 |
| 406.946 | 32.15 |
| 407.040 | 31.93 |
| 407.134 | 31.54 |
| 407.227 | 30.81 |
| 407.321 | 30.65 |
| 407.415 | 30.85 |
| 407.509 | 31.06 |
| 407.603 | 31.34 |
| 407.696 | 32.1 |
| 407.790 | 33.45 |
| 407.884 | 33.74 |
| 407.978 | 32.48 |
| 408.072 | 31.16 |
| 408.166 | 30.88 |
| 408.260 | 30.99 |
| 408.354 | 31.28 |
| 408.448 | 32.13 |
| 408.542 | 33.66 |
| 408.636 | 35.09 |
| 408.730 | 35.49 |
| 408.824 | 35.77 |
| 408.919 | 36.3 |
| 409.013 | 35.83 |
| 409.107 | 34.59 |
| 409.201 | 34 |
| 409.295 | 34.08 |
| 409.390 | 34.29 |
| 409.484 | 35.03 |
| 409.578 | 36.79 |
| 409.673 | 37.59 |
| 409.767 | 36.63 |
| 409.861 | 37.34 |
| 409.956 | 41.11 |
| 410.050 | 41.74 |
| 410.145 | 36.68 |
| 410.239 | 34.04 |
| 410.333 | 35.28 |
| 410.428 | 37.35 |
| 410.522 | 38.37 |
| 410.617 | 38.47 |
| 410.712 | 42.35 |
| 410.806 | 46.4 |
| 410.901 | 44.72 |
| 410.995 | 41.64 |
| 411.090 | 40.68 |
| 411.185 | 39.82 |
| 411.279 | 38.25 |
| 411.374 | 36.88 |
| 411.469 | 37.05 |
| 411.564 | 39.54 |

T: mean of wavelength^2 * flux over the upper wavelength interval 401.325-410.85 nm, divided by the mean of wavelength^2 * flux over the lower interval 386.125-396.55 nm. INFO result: 1.2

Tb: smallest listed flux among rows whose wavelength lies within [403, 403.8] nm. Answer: 30.13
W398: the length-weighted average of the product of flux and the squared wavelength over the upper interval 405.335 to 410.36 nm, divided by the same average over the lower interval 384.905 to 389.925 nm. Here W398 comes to 1.24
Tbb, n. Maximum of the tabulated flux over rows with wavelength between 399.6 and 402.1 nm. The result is 32.06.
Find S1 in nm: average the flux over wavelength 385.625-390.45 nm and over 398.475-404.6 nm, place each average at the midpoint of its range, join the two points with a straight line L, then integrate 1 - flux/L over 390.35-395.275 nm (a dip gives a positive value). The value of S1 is 0.20 nm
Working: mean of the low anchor 29.7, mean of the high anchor 30.6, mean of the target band 28.8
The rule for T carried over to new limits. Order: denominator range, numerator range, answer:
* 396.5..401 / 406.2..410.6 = 1.23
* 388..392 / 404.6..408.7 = 1.21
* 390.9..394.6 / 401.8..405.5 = 1.16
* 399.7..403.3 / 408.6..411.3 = 1.29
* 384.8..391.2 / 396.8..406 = 1.10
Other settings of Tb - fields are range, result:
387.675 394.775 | 25.17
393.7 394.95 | 27.2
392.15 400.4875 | 25.89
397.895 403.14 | 27.13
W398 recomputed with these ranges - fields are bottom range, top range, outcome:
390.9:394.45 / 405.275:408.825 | 1.21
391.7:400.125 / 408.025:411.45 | 1.36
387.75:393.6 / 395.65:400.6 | 1.04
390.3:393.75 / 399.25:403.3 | 1.12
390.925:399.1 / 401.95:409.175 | 1.17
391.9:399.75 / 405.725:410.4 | 1.23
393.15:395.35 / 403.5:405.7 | 1.12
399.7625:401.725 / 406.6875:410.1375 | 1.19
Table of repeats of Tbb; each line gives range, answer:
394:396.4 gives 31.61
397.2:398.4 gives 28.44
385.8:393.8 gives 36.95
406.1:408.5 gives 33.74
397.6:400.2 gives 30.76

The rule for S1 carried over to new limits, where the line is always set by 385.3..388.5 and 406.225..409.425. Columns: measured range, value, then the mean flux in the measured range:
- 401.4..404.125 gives 0.06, 31.5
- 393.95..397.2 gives 0.20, 29.2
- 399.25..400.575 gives 0.11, 29.2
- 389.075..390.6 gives 0.12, 28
